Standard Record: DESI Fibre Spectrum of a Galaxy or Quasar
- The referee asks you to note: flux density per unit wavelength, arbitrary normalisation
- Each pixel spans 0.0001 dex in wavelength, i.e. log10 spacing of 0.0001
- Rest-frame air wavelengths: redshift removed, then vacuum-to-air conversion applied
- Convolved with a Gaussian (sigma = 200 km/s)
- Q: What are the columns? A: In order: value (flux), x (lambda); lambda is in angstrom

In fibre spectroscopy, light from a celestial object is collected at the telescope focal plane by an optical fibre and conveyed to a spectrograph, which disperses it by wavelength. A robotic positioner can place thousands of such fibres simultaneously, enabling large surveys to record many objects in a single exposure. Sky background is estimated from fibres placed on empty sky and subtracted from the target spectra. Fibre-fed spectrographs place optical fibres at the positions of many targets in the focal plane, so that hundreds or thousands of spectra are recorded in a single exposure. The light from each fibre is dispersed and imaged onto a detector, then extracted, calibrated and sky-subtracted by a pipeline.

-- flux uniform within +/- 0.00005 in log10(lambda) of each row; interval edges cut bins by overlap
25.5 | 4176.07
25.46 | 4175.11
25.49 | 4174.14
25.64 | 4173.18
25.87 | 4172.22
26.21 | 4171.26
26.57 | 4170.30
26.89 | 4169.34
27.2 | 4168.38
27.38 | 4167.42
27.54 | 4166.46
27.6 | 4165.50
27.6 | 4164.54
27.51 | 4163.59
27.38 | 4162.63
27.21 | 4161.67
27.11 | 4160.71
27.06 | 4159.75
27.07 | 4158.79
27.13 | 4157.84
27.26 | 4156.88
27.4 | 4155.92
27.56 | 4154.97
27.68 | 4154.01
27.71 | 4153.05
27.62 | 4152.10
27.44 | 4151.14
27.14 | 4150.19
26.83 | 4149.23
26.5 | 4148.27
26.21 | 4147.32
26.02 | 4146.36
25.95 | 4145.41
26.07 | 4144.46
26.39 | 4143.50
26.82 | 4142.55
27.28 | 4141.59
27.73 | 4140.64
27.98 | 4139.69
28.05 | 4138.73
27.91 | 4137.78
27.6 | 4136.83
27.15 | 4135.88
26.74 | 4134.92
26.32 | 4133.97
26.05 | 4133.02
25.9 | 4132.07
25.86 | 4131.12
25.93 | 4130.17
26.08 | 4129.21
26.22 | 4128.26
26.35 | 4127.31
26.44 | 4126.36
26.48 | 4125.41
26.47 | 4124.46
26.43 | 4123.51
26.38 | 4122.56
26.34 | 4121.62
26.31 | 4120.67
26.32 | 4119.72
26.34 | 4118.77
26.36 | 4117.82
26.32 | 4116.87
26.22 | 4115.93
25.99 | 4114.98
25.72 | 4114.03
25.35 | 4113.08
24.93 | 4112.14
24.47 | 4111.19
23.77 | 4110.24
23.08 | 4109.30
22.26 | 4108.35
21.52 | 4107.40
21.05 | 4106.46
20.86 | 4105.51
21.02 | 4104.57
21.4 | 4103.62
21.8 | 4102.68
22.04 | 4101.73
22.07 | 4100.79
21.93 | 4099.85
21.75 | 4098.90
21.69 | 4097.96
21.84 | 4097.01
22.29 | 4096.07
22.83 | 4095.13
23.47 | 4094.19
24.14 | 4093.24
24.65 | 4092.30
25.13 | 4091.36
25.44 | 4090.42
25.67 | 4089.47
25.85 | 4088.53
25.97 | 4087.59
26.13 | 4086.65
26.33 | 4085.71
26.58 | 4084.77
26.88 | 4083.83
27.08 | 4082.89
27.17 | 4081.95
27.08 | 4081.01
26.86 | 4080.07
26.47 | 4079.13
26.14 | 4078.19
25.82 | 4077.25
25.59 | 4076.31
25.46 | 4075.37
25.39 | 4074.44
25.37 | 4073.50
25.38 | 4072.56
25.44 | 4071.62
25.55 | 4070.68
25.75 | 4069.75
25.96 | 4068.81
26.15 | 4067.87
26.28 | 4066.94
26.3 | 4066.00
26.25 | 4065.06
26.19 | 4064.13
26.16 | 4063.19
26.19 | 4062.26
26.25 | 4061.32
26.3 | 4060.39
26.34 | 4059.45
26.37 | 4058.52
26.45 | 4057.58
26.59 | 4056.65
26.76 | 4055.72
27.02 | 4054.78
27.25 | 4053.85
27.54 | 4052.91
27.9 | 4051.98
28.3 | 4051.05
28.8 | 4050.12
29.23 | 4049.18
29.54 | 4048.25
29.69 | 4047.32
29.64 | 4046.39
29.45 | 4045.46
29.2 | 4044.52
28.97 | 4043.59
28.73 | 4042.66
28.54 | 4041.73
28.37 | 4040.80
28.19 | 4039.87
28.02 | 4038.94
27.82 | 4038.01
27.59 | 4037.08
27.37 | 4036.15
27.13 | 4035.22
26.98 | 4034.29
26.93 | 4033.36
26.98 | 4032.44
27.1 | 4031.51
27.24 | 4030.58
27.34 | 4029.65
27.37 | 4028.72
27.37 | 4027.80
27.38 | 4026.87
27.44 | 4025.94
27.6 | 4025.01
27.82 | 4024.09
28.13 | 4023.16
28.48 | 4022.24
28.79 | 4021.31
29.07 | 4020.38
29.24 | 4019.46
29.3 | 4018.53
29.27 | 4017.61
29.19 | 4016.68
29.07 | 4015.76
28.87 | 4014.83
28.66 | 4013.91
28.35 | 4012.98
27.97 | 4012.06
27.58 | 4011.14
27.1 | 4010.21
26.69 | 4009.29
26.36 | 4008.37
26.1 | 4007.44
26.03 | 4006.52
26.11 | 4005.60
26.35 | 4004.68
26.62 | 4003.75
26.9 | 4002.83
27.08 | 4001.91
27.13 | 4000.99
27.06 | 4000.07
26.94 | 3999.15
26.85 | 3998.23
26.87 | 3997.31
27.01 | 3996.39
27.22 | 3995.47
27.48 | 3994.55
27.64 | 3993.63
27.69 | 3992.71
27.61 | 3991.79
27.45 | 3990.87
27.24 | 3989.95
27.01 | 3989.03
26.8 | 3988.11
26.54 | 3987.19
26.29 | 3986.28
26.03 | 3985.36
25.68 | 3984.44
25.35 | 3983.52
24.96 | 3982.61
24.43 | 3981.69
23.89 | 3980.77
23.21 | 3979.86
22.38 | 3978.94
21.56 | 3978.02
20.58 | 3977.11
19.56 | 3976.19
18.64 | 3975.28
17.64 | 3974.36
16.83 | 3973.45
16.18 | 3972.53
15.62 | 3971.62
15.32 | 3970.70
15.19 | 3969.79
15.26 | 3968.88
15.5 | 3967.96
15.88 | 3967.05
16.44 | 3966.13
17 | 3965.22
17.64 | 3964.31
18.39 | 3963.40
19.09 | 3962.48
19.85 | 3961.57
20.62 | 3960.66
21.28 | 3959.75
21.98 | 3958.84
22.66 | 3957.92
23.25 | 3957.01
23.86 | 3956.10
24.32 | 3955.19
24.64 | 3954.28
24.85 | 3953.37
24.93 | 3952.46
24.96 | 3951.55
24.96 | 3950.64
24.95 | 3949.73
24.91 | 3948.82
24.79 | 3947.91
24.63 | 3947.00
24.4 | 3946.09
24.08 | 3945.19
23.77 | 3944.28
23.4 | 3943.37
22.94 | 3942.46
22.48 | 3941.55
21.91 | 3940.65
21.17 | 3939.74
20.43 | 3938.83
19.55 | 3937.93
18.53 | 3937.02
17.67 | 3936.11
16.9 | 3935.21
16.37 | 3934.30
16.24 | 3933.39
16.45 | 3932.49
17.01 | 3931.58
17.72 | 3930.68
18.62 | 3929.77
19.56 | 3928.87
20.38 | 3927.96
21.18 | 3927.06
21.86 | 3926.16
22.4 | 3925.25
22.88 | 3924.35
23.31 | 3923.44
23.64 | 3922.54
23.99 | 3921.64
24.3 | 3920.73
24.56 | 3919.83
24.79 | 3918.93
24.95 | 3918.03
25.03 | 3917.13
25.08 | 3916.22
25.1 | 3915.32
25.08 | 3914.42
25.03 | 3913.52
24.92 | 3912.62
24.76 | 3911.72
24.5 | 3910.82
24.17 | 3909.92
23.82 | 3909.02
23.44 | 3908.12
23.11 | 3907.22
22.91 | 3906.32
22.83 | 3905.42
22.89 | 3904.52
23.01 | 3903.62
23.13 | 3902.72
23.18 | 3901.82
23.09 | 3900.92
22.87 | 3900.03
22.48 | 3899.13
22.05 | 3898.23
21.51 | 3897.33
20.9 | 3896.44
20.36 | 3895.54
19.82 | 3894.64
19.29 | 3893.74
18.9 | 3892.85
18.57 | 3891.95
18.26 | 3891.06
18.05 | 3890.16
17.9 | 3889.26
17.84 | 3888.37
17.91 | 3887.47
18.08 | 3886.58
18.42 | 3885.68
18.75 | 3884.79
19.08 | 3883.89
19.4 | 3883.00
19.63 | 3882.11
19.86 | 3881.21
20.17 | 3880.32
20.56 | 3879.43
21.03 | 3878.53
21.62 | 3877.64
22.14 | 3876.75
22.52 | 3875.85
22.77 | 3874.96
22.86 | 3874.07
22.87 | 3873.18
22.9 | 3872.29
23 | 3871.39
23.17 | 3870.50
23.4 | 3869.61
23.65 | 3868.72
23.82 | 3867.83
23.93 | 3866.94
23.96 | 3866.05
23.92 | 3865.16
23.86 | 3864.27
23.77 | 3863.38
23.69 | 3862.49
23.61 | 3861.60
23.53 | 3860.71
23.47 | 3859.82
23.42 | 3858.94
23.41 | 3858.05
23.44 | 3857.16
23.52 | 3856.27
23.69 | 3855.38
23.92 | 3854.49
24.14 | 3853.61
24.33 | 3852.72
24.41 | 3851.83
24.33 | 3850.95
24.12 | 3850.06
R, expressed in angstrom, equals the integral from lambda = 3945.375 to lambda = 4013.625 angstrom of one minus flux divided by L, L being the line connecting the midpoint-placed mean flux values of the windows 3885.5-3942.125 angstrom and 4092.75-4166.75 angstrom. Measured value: -2.7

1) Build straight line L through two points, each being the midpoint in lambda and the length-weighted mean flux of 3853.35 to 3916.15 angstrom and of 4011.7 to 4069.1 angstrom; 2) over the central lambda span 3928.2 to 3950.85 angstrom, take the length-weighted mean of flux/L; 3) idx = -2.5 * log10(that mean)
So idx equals 0.16 mag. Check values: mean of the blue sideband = 22.2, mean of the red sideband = 27.8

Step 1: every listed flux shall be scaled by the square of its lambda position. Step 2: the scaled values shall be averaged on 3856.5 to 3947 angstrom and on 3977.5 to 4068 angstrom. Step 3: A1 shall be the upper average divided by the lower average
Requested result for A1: 1.3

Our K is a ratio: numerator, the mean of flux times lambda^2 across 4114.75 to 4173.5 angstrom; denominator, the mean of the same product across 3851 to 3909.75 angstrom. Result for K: 1.39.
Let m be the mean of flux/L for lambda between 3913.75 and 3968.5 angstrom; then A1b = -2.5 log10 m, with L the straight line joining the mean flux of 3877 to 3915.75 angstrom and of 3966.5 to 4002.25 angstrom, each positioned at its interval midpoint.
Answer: 0.032 mag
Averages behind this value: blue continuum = 21.4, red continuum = 23.3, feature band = 21.7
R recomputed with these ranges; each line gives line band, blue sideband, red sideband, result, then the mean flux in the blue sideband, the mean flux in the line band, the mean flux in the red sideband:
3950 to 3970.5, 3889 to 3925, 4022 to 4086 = 3.2 angstrom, 22.7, 20.5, 27.1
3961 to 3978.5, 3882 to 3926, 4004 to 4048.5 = 5.4 angstrom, 22.1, 17.5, 28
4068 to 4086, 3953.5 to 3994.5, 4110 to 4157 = -0.9 angstrom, 21.8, 26.1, 26.5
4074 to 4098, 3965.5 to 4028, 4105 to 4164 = 0.4 angstrom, 25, 25.4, 26.2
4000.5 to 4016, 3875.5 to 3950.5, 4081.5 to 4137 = -2.7 angstrom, 21.6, 27.2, 24.8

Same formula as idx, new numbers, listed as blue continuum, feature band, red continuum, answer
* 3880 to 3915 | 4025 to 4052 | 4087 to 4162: -0.18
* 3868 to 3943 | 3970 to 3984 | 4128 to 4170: 0.14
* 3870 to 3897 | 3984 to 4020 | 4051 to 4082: -0.13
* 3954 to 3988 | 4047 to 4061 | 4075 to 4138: -0.18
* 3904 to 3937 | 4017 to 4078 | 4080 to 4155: -0.13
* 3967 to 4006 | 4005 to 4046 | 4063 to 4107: -0.16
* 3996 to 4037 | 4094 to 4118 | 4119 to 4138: 0.15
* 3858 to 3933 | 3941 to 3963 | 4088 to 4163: -0.02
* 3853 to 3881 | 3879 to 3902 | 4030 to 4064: 0.19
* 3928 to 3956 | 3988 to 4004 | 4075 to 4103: -0.19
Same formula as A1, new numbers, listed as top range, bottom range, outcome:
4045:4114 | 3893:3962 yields 1.22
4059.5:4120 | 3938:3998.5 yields 1.17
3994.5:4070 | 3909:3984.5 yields 1.34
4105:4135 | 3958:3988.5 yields 1.34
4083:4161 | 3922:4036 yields 1.15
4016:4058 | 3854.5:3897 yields 1.42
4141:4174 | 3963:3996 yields 1.34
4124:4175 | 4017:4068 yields 1.02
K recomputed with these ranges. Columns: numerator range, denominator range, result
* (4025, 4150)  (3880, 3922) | 1.31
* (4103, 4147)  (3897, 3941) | 1.29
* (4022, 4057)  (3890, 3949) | 1.35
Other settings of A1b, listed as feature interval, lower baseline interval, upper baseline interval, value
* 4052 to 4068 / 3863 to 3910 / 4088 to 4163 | -0.09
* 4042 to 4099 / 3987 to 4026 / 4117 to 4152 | 0.03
